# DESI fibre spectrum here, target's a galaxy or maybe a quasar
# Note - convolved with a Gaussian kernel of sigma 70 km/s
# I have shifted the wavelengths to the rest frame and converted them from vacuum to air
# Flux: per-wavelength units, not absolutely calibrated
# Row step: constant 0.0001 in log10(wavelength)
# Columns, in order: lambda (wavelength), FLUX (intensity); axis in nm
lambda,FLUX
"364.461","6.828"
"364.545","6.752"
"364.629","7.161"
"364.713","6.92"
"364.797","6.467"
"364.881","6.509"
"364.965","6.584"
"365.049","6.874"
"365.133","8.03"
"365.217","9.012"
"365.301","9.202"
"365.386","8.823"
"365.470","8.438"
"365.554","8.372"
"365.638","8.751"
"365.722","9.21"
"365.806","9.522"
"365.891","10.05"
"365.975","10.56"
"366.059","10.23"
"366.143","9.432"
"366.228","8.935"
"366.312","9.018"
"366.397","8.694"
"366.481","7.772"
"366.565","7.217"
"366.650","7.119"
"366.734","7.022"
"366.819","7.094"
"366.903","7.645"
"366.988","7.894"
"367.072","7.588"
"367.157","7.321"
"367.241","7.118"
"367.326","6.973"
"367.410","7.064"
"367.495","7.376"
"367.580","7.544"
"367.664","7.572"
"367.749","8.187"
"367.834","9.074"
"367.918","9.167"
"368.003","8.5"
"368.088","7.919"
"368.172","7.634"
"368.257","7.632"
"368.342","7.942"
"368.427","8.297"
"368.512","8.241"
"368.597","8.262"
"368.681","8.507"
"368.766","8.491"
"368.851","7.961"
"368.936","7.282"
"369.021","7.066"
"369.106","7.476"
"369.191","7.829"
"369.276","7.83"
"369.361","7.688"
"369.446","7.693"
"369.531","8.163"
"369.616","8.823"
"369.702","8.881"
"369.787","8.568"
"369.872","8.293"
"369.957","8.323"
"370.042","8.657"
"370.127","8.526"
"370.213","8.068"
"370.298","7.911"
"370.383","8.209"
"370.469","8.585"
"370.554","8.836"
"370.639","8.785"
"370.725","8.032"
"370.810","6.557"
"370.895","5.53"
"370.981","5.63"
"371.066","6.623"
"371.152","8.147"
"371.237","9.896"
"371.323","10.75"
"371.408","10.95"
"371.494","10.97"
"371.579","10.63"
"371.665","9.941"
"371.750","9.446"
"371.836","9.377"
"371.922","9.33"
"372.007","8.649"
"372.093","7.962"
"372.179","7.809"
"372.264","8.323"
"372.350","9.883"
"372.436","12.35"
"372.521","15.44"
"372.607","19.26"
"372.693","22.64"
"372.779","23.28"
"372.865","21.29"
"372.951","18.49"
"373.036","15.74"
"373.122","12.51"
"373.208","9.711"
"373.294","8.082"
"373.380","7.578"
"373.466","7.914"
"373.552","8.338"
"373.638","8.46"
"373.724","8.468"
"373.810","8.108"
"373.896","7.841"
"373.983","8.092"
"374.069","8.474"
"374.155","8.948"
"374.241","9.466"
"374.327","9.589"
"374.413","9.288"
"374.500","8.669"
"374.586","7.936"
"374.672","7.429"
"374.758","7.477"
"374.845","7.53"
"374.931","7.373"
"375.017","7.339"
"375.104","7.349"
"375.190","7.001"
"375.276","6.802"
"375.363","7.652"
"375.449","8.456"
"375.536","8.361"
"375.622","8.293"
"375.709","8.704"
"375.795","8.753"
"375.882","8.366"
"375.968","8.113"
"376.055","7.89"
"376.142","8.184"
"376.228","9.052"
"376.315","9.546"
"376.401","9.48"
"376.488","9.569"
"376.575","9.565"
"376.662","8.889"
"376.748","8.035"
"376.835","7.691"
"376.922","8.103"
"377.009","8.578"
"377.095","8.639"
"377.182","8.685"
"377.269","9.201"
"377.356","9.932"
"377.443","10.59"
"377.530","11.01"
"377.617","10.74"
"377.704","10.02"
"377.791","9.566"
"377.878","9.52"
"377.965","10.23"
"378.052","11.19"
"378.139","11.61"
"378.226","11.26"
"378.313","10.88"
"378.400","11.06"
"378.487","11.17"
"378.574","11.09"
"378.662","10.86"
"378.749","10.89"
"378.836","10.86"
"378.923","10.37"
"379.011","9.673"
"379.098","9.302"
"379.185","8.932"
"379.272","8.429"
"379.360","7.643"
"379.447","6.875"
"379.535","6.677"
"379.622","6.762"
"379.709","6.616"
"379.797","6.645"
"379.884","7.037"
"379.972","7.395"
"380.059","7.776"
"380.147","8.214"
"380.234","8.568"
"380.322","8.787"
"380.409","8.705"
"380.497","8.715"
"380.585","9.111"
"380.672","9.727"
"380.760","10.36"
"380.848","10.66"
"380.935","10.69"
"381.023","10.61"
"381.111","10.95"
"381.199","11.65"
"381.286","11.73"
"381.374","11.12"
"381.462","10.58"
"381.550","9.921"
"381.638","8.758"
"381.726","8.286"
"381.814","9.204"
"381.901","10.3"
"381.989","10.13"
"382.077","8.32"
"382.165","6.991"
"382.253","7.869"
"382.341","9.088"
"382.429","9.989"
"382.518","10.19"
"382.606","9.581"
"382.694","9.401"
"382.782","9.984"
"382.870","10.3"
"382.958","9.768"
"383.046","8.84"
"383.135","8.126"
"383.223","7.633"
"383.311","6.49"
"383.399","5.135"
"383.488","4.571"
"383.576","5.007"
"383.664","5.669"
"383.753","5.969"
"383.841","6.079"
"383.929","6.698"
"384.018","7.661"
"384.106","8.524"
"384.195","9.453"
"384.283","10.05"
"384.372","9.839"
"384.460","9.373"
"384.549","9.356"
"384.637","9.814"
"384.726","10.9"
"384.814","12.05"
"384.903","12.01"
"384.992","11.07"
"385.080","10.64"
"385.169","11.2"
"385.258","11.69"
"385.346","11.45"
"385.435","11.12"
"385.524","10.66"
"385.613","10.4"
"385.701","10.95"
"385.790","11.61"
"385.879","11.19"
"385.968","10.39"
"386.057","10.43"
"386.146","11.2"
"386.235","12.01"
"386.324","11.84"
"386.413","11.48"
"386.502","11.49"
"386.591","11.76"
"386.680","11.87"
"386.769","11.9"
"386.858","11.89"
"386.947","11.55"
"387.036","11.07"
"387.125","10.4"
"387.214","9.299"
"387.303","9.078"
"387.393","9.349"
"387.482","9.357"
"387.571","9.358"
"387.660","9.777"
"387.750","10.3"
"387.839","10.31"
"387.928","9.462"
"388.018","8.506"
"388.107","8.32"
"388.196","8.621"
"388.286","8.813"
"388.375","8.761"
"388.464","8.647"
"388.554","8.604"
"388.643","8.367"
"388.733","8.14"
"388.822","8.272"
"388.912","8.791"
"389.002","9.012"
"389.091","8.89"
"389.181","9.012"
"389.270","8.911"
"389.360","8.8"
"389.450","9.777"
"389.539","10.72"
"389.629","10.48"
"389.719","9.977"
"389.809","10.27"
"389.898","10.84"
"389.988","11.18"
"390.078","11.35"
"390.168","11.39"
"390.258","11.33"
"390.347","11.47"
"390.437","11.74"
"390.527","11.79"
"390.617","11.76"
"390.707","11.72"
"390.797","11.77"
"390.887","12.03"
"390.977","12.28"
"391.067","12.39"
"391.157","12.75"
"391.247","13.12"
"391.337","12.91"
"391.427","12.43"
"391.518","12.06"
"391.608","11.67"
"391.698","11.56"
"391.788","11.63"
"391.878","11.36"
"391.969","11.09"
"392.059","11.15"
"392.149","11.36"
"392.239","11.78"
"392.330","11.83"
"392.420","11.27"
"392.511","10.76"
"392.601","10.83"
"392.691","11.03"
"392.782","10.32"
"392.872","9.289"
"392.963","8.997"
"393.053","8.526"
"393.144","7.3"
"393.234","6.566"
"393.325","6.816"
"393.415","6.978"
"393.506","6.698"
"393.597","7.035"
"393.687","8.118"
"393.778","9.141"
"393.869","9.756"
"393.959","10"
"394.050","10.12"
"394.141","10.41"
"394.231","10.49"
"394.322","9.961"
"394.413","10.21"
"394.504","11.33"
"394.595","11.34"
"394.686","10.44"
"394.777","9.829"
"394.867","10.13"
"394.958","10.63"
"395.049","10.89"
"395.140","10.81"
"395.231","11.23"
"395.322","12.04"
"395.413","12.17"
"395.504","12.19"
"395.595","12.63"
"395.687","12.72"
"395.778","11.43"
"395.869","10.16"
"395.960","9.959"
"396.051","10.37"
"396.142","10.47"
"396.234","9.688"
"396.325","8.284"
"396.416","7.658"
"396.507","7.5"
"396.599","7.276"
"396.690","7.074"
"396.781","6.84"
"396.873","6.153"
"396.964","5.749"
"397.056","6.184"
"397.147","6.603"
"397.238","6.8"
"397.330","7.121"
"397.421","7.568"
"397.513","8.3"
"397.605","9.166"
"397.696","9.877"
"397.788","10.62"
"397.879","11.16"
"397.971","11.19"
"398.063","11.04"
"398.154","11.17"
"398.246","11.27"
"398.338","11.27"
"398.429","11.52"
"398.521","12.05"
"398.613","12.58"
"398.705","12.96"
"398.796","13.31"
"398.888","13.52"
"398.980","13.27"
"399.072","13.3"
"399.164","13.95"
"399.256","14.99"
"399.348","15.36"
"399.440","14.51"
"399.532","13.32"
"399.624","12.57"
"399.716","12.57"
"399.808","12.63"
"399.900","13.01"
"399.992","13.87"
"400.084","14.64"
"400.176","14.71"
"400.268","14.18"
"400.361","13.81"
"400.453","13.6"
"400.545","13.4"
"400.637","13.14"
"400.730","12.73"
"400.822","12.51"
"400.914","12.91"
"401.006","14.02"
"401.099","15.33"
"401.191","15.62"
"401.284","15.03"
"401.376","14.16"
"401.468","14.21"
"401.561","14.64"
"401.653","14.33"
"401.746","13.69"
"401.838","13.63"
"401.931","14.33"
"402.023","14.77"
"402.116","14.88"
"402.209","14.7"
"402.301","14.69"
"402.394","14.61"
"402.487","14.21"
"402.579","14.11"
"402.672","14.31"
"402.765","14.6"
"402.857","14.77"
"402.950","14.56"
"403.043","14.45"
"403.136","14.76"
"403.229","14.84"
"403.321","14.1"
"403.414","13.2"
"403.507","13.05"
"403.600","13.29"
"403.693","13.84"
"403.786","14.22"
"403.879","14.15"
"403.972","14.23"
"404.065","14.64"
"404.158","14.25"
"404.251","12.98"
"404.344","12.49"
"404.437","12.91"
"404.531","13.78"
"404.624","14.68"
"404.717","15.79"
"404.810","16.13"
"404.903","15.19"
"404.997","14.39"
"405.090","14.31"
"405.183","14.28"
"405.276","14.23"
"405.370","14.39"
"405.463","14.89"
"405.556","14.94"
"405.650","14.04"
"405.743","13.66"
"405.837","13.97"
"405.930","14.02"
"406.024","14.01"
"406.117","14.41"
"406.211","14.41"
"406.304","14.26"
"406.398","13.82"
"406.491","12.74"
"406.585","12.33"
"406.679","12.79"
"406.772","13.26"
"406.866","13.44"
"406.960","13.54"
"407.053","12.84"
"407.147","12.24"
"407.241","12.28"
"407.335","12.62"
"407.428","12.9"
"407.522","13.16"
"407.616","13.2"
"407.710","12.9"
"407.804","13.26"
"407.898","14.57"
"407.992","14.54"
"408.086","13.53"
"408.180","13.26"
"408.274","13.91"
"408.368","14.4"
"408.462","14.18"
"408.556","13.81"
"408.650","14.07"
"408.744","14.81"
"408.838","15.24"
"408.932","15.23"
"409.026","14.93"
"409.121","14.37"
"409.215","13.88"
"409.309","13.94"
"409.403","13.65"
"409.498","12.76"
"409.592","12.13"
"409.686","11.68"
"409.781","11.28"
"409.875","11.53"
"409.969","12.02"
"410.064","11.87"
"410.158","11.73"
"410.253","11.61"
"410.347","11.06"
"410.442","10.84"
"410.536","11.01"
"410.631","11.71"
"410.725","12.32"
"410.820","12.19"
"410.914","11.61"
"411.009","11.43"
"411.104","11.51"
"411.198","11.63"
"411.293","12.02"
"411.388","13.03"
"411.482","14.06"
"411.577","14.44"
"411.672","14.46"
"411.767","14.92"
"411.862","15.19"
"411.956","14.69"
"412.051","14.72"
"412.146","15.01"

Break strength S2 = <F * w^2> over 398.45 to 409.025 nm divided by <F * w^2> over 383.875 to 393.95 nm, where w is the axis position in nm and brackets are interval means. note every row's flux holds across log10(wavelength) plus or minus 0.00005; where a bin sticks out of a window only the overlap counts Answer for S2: 1.46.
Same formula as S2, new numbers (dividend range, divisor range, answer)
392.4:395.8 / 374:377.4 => 1.31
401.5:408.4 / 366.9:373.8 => 1.78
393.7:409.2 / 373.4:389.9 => 1.51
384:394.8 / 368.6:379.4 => 1.19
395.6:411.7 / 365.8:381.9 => 1.63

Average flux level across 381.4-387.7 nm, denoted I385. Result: 9.66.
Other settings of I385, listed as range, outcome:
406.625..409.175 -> 13.7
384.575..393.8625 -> 10.4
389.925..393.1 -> 11.4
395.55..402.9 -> 12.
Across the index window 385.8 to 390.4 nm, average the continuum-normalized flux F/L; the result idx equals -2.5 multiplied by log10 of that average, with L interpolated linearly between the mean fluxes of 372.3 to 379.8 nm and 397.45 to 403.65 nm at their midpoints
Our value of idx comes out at 0.15 mag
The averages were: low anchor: 9.81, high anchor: 13.4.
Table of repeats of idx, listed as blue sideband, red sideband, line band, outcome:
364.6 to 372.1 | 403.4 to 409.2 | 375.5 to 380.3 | 0.06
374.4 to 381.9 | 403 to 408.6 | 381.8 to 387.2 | 0.05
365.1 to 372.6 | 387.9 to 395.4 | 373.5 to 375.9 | 0.10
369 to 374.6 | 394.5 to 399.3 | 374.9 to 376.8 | 0.19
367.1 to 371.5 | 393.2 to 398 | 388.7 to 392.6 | -0.21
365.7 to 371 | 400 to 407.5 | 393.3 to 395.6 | 0.23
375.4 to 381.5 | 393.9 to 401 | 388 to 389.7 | 0.15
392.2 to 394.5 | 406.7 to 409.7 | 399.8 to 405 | -0.18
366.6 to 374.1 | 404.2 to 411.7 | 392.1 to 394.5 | 0.23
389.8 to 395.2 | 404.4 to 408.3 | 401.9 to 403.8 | -0.10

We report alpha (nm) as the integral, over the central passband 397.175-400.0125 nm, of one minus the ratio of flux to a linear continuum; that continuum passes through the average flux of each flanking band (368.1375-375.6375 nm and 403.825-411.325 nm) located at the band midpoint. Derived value 0.14 nm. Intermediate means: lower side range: 9.28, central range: 11.8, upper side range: 13.4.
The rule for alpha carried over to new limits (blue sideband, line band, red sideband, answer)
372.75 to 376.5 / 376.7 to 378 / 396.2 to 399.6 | 0.02 nm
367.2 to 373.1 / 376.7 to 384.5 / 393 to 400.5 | 0.68 nm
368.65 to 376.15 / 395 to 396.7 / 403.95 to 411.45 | 0.24 nm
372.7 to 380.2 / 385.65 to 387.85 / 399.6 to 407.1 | 0.07 nm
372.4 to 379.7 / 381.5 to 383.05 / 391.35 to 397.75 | 0.08 nm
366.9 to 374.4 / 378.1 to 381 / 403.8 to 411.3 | 0.30 nm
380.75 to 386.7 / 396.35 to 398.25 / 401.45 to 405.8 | 0.67 nm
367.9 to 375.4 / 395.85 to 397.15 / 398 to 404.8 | 0.50 nm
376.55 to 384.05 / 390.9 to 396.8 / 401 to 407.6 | 0.77 nm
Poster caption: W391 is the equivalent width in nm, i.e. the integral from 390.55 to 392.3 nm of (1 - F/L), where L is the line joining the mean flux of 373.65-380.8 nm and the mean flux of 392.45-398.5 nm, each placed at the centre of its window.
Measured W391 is -0.479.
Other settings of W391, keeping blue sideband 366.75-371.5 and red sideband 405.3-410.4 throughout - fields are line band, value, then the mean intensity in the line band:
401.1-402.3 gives -0.189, 14.5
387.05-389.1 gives 0.301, 9.1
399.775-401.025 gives -0.115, 13.5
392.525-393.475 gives 0.221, 8.71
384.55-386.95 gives -0.208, 11.2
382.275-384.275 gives 0.408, 7.95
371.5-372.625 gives -0.269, 10.5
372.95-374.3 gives -0.131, 9.49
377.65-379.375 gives -0.173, 10.3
